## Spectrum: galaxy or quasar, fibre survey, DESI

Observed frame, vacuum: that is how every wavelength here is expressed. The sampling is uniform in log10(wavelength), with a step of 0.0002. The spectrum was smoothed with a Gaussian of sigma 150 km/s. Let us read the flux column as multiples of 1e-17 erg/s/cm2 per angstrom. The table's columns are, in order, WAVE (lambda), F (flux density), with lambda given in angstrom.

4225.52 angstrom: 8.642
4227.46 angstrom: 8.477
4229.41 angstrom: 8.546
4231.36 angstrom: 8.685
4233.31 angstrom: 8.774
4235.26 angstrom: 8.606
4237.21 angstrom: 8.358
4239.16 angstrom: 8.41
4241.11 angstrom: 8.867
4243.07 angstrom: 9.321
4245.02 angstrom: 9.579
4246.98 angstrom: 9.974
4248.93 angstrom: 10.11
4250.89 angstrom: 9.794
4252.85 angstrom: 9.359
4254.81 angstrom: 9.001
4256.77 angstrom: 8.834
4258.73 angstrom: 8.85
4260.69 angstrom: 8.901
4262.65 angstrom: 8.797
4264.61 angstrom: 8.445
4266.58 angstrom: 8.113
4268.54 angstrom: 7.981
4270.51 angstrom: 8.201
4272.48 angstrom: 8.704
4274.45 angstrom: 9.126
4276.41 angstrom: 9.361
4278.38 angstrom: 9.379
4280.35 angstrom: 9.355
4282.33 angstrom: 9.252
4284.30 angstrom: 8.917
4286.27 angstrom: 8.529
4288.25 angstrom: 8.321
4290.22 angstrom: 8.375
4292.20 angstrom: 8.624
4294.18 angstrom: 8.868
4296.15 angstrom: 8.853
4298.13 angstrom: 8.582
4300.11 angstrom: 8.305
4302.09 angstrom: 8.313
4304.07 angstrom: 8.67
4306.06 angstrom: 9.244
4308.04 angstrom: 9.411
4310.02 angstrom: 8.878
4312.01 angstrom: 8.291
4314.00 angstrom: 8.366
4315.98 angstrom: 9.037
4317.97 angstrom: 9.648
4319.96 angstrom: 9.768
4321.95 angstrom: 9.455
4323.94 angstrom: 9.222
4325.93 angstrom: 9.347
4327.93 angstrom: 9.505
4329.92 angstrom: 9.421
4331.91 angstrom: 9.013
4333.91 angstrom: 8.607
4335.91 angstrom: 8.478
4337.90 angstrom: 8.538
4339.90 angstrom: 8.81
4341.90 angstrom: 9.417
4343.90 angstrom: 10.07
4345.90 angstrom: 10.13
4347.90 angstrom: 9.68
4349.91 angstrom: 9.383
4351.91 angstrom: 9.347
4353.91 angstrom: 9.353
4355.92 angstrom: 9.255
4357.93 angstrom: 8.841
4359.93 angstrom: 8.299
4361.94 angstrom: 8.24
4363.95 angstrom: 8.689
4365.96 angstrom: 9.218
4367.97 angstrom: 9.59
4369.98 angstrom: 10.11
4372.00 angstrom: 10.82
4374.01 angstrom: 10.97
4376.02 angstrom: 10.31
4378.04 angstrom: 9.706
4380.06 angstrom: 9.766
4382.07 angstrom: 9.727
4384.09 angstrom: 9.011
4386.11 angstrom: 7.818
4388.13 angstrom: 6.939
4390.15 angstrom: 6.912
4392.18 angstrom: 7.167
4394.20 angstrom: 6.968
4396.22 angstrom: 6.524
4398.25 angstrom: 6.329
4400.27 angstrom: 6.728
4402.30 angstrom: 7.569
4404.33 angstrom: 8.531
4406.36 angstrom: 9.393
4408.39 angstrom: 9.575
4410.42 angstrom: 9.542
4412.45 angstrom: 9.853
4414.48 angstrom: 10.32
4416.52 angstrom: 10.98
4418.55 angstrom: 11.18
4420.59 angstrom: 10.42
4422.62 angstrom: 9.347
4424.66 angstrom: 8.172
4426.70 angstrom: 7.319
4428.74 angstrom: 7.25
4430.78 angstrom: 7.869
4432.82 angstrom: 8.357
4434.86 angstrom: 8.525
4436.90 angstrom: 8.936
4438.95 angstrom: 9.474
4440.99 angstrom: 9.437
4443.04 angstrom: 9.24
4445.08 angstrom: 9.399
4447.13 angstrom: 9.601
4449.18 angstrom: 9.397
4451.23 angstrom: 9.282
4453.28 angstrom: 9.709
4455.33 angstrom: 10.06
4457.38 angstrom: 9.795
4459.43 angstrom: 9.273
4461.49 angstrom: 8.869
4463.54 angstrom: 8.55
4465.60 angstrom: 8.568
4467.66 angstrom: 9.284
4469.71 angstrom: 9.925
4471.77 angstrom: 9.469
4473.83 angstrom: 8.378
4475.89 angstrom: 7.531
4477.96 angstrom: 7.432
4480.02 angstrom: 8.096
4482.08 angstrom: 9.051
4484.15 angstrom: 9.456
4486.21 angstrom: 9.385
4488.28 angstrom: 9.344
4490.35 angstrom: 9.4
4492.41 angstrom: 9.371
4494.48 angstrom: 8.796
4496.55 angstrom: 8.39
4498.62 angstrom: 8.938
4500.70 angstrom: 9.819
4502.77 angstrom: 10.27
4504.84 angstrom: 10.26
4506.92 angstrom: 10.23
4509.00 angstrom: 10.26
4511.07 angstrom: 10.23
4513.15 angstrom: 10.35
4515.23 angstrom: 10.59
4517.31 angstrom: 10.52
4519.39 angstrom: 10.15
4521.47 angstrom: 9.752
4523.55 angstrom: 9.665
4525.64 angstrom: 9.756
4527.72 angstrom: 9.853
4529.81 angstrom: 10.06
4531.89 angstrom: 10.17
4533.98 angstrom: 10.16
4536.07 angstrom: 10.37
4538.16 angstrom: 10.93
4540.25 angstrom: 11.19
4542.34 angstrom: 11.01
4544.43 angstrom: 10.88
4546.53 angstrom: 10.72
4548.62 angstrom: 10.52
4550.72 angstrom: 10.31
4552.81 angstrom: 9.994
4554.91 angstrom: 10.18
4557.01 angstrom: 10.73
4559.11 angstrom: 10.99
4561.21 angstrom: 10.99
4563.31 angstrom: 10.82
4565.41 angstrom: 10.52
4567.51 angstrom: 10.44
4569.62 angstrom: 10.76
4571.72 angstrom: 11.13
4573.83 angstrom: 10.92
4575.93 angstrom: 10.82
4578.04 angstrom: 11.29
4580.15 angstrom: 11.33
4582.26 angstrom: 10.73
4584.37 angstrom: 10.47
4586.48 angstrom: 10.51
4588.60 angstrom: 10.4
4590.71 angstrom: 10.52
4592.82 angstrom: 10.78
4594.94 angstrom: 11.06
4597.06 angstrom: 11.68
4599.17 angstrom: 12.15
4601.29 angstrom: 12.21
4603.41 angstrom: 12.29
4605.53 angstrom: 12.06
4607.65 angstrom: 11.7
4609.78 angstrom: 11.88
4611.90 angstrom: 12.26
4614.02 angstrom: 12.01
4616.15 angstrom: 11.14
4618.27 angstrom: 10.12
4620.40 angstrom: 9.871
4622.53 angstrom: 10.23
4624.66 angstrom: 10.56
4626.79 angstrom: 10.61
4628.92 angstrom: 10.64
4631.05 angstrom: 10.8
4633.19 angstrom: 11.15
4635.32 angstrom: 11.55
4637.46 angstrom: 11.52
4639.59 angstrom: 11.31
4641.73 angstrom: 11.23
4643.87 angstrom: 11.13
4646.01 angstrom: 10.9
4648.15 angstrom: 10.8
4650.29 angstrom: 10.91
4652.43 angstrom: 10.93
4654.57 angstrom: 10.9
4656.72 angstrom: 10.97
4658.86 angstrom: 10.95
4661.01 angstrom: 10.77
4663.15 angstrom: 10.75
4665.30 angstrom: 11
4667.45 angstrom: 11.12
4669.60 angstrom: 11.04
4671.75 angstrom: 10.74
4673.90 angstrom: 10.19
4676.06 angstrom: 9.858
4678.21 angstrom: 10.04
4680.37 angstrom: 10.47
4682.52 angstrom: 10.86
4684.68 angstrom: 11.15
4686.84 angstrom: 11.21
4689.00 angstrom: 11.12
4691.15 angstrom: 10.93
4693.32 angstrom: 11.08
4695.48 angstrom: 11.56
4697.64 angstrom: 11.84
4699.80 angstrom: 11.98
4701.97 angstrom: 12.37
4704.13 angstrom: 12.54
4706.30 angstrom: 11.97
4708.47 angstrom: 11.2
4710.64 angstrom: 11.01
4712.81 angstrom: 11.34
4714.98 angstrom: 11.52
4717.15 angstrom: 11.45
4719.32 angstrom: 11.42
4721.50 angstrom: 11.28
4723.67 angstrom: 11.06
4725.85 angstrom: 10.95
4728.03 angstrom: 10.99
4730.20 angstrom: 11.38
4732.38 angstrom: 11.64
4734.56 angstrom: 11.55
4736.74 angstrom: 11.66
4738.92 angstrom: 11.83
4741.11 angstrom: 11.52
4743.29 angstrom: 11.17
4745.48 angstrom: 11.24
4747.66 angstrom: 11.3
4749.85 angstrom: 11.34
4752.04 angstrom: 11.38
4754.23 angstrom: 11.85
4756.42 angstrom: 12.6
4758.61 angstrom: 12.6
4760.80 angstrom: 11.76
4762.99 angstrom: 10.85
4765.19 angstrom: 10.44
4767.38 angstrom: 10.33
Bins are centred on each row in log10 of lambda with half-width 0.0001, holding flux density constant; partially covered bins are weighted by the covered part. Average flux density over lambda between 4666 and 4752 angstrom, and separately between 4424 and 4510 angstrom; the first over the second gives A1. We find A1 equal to 1.2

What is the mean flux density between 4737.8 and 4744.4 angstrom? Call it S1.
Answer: 11.5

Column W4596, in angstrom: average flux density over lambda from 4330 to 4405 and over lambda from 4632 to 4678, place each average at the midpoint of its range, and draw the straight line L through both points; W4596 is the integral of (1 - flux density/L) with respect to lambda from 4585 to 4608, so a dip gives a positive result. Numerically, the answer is -1.9 angstrom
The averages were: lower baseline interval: 8.79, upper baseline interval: 10.9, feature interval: 11.4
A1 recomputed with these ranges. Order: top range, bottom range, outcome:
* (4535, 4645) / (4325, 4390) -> 1.19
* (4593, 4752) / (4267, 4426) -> 1.25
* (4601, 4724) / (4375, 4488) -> 1.26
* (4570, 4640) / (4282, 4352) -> 1.24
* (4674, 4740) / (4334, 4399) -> 1.27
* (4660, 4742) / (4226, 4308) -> 1.27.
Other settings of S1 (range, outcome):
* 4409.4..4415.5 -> 9.91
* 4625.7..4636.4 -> 10.9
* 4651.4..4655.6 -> 10.9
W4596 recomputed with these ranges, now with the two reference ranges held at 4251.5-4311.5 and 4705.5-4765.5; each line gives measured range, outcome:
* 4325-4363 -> 0.0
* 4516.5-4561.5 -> -0.4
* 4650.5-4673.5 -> 0.3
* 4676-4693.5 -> 0.6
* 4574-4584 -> -0.4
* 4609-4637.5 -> -0.5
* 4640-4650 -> -0.1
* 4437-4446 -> 0.4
